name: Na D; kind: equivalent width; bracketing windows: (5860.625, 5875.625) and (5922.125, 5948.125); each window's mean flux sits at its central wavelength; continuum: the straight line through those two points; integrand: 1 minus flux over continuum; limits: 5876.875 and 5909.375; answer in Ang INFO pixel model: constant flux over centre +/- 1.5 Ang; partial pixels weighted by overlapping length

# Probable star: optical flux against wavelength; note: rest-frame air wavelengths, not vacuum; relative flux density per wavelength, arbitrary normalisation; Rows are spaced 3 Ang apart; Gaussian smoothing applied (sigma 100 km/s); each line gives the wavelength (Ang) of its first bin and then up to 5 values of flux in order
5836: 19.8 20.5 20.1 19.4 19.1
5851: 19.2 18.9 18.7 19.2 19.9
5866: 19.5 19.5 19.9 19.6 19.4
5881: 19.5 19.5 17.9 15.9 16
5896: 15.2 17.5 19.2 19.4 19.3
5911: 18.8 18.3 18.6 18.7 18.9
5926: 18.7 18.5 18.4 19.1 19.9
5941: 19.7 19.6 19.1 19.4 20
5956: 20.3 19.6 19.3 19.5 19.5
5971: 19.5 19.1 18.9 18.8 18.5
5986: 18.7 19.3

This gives 2.34 Ang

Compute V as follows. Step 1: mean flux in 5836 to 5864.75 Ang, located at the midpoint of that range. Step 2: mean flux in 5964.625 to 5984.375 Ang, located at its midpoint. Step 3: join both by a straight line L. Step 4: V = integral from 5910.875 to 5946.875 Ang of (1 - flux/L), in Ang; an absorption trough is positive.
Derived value 0.5 Ang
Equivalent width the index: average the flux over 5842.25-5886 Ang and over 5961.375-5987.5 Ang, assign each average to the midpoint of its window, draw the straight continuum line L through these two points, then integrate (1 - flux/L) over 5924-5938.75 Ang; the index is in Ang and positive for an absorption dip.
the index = 0.3 Ang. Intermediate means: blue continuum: 19.4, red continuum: 19.1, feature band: 18.9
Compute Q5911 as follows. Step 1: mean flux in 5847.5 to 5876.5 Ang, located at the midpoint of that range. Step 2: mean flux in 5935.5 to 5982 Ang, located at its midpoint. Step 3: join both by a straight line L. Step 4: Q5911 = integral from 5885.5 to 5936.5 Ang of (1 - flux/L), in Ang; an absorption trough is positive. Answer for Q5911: 3.3 Ang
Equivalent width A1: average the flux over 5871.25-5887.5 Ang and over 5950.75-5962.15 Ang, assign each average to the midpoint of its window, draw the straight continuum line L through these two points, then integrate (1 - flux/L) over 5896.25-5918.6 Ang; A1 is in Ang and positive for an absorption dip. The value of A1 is 1.1 Ang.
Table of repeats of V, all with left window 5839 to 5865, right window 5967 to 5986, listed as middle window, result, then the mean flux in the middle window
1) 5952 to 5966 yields -0.5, 19.7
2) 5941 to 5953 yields -0.2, 19.5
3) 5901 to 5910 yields 0.0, 19.3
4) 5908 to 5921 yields 0.4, 18.7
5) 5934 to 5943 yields -0.2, 19.6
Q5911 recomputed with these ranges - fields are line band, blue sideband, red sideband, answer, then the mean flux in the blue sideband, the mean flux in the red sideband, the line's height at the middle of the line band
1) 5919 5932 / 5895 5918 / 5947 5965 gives 0.13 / 18.3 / 19.7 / 18.8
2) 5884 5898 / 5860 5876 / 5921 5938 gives 1.95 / 19.6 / 18.8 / 19.3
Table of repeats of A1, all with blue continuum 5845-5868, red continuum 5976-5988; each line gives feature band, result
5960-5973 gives -0.44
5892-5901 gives 1.26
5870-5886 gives -0.31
